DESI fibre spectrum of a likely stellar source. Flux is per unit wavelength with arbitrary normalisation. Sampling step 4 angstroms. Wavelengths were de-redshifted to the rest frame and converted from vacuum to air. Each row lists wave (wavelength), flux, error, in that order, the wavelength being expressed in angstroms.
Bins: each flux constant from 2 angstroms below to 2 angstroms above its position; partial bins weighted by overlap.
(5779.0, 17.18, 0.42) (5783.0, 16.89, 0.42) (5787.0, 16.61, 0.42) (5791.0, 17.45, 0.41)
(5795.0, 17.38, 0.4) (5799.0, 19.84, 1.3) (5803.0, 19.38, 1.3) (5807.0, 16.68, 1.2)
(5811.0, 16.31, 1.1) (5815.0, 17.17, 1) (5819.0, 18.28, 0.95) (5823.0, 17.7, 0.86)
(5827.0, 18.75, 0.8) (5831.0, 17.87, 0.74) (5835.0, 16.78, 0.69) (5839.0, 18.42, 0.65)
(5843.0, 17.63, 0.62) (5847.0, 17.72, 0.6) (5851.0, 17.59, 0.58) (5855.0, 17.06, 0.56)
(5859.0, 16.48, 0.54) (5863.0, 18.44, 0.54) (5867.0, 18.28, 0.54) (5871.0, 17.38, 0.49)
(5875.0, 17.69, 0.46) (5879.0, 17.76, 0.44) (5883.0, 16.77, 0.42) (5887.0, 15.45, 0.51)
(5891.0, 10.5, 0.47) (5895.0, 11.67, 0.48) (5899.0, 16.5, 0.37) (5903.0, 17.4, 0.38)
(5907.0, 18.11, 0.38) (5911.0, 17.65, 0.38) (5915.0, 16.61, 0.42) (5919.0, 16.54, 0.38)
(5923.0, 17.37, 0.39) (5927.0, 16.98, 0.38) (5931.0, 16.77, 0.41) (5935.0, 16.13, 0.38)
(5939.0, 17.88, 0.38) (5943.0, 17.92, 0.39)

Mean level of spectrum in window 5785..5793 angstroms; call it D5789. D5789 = 17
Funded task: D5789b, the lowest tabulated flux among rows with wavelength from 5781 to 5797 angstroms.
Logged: 16.61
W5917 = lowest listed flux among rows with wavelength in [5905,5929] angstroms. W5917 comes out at 16.54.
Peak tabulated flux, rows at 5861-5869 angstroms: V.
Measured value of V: 18.44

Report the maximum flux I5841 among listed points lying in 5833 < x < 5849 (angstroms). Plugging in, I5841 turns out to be 18.42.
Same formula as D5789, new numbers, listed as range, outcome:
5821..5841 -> 17.9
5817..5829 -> 18.2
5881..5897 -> 13.6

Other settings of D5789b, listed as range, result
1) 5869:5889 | 15.45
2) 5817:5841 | 16.78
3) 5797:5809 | 16.68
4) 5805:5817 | 16.31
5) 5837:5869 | 16.48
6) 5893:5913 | 11.67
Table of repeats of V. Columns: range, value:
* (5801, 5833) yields 19.38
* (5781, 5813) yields 19.84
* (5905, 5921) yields 18.11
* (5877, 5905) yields 17.76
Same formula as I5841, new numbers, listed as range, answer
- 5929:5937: 16.77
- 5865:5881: 18.28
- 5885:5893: 15.45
